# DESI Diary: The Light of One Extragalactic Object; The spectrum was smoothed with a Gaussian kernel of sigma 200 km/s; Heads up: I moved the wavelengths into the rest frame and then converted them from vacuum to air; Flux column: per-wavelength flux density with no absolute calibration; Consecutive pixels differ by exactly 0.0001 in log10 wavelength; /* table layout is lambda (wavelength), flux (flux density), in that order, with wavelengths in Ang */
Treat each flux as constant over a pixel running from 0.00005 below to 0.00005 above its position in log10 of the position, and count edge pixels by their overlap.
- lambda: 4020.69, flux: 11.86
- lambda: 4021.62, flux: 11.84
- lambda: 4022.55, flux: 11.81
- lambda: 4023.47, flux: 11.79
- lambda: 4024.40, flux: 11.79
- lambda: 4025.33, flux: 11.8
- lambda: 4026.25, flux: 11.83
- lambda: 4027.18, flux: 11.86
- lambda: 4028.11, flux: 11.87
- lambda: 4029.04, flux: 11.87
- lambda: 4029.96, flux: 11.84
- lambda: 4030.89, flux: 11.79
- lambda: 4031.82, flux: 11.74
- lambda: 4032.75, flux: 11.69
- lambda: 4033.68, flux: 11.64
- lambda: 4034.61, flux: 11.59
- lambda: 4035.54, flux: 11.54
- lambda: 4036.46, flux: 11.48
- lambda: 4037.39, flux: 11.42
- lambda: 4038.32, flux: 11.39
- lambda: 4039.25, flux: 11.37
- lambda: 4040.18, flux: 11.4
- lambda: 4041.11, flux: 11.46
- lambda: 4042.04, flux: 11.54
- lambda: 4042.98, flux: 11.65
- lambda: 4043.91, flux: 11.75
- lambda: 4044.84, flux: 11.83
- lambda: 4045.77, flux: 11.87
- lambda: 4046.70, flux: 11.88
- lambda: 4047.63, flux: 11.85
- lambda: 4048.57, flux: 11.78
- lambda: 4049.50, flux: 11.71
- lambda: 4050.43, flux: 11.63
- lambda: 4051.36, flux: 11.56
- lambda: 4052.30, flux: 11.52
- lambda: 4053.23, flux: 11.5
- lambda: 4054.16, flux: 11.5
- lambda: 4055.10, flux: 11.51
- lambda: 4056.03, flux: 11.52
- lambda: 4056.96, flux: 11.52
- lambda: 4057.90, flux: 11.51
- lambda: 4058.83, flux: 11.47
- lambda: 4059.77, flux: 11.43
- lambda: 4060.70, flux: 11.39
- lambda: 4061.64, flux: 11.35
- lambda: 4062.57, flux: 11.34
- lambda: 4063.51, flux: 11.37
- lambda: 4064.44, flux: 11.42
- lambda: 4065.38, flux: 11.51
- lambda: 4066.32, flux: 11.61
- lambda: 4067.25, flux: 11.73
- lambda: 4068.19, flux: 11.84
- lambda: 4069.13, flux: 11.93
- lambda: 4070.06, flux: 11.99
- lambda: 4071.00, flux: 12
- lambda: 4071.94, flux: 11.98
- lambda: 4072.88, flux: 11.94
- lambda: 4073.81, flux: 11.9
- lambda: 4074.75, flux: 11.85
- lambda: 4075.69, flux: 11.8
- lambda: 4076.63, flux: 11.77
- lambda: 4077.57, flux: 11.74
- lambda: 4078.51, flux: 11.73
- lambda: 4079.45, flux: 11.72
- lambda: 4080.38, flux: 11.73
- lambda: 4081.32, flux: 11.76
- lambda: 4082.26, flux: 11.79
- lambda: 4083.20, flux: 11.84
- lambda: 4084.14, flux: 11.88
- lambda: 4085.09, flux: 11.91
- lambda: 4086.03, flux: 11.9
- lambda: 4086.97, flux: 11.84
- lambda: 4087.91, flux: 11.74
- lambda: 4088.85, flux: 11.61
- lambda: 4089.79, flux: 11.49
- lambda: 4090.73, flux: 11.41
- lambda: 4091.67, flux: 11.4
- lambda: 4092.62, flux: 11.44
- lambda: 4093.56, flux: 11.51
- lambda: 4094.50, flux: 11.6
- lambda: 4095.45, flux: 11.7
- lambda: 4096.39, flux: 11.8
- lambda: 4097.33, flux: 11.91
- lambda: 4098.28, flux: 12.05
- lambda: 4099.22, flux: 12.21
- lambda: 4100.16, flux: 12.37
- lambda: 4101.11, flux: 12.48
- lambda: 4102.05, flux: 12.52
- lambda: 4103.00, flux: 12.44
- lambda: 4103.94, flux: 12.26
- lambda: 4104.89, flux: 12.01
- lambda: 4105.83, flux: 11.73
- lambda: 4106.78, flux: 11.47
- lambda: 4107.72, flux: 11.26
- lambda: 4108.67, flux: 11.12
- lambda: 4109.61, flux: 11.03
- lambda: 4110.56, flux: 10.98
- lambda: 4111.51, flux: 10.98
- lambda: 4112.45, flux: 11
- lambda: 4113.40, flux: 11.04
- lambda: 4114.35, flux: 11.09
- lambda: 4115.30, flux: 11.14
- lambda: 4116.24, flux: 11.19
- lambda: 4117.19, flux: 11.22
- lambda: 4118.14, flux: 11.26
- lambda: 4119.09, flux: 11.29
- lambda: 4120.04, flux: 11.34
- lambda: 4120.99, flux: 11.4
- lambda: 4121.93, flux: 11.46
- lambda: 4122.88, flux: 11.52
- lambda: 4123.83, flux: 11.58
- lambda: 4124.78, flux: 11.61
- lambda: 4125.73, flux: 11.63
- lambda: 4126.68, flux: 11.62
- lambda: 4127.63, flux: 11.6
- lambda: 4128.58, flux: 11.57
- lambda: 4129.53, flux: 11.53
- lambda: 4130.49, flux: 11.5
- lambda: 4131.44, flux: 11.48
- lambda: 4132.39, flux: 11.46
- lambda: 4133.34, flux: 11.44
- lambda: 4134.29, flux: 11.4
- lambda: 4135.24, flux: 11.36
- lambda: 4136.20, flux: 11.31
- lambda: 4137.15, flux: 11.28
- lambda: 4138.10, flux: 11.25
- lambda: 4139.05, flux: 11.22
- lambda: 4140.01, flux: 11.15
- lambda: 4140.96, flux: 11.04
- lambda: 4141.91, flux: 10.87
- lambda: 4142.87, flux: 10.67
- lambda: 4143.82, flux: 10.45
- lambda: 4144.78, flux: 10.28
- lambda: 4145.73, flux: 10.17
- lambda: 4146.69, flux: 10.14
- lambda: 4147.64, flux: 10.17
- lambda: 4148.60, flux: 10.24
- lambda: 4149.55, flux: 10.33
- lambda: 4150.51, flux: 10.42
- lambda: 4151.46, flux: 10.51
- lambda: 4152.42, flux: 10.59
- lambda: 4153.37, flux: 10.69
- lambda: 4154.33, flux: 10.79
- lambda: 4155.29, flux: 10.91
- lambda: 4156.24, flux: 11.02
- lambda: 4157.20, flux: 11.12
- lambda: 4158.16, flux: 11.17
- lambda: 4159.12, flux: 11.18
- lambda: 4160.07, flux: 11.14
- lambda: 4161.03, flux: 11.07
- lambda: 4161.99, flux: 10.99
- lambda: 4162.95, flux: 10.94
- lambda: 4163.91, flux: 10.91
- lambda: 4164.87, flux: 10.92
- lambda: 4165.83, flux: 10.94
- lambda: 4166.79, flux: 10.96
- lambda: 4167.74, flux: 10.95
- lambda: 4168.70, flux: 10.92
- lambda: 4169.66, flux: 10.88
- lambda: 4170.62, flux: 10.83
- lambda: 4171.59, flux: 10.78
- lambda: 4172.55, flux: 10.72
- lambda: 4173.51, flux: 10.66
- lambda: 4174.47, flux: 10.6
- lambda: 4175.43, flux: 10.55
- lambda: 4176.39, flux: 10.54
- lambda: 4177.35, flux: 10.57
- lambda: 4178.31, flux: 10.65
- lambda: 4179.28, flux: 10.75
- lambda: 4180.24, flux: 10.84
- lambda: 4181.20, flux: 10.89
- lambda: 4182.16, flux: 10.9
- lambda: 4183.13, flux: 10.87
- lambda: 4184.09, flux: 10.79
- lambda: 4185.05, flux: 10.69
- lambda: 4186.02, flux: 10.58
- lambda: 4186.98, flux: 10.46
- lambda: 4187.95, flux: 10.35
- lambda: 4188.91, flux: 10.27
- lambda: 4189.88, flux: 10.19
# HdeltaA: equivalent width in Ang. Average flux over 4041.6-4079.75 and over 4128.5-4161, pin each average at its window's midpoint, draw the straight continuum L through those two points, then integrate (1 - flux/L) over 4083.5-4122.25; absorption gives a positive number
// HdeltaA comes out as -1.0 Ang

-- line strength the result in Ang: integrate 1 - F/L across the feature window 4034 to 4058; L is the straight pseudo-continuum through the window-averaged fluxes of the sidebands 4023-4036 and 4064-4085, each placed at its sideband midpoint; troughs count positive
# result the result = 0.4 Ang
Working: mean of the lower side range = 11.8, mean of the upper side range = 11.8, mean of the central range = 11.6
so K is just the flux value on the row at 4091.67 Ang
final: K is 11.4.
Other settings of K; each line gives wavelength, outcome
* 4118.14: 11.26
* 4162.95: 10.94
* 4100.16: 12.37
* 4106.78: 11.47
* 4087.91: 11.74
